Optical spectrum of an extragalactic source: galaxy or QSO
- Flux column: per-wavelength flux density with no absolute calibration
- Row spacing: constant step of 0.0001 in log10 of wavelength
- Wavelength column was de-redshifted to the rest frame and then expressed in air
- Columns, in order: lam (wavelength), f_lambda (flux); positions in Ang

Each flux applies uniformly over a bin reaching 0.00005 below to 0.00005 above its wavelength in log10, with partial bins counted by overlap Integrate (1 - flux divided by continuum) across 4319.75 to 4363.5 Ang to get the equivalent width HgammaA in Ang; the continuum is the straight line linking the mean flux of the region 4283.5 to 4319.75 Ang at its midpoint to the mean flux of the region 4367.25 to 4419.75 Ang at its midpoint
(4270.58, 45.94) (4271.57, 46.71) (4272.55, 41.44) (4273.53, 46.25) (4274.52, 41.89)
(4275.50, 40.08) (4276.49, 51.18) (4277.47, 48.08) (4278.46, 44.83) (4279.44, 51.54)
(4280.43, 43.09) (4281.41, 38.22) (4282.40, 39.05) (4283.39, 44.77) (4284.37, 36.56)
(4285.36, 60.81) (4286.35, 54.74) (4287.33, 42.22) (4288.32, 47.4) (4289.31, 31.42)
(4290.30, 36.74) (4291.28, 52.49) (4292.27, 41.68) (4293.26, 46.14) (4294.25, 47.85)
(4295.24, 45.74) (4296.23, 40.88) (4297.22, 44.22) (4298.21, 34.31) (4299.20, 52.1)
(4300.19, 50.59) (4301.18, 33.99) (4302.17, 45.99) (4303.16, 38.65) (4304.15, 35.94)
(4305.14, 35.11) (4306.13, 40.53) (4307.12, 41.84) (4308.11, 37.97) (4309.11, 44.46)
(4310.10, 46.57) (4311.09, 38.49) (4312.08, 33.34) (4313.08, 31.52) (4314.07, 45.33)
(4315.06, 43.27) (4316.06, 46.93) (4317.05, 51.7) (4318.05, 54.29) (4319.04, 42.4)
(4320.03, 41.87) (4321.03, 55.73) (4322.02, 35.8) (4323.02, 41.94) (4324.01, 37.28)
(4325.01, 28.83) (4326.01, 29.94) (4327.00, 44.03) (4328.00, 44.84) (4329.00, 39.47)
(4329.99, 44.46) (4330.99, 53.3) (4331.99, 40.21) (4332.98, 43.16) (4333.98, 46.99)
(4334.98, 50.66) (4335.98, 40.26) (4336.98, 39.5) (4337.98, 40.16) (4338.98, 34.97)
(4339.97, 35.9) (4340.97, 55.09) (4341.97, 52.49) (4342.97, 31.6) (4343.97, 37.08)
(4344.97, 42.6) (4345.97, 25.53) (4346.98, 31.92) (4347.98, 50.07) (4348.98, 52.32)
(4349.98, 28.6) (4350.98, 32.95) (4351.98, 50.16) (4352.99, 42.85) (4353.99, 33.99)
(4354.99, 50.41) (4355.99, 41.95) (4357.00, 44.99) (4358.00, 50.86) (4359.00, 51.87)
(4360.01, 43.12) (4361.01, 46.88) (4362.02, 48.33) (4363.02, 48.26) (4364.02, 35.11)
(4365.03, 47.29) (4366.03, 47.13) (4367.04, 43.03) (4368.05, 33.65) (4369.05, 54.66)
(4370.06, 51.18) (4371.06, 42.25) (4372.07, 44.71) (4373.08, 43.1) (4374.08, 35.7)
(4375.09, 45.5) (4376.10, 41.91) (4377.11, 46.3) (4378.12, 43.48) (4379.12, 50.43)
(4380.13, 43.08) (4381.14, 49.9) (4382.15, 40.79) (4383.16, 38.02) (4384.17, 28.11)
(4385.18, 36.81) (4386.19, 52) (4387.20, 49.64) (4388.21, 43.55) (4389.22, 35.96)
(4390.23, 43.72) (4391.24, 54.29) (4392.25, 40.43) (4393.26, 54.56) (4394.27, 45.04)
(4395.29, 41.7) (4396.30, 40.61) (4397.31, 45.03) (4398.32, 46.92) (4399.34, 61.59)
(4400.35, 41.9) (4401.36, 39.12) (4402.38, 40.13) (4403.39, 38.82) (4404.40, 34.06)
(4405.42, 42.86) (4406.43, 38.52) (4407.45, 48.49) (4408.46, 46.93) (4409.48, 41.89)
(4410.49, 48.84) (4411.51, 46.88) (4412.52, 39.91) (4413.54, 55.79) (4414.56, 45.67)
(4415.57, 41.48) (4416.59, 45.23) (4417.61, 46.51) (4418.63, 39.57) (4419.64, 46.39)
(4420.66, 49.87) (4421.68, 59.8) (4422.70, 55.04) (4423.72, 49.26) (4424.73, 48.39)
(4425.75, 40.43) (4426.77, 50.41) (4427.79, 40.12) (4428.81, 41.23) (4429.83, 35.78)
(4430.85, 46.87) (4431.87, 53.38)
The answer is 1.2 Ang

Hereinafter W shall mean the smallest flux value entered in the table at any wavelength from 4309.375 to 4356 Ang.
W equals 25.53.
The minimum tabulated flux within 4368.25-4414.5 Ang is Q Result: 28.11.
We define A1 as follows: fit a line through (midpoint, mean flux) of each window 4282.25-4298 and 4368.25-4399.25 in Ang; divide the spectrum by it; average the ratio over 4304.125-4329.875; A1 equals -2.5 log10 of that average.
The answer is 0.08 mag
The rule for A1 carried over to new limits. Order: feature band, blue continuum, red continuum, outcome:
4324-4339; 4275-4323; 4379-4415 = 0.06 mag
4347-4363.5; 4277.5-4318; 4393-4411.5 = -0.02 mag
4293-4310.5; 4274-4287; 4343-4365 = 0.06 mag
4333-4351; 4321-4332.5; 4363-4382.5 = 0.03 mag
